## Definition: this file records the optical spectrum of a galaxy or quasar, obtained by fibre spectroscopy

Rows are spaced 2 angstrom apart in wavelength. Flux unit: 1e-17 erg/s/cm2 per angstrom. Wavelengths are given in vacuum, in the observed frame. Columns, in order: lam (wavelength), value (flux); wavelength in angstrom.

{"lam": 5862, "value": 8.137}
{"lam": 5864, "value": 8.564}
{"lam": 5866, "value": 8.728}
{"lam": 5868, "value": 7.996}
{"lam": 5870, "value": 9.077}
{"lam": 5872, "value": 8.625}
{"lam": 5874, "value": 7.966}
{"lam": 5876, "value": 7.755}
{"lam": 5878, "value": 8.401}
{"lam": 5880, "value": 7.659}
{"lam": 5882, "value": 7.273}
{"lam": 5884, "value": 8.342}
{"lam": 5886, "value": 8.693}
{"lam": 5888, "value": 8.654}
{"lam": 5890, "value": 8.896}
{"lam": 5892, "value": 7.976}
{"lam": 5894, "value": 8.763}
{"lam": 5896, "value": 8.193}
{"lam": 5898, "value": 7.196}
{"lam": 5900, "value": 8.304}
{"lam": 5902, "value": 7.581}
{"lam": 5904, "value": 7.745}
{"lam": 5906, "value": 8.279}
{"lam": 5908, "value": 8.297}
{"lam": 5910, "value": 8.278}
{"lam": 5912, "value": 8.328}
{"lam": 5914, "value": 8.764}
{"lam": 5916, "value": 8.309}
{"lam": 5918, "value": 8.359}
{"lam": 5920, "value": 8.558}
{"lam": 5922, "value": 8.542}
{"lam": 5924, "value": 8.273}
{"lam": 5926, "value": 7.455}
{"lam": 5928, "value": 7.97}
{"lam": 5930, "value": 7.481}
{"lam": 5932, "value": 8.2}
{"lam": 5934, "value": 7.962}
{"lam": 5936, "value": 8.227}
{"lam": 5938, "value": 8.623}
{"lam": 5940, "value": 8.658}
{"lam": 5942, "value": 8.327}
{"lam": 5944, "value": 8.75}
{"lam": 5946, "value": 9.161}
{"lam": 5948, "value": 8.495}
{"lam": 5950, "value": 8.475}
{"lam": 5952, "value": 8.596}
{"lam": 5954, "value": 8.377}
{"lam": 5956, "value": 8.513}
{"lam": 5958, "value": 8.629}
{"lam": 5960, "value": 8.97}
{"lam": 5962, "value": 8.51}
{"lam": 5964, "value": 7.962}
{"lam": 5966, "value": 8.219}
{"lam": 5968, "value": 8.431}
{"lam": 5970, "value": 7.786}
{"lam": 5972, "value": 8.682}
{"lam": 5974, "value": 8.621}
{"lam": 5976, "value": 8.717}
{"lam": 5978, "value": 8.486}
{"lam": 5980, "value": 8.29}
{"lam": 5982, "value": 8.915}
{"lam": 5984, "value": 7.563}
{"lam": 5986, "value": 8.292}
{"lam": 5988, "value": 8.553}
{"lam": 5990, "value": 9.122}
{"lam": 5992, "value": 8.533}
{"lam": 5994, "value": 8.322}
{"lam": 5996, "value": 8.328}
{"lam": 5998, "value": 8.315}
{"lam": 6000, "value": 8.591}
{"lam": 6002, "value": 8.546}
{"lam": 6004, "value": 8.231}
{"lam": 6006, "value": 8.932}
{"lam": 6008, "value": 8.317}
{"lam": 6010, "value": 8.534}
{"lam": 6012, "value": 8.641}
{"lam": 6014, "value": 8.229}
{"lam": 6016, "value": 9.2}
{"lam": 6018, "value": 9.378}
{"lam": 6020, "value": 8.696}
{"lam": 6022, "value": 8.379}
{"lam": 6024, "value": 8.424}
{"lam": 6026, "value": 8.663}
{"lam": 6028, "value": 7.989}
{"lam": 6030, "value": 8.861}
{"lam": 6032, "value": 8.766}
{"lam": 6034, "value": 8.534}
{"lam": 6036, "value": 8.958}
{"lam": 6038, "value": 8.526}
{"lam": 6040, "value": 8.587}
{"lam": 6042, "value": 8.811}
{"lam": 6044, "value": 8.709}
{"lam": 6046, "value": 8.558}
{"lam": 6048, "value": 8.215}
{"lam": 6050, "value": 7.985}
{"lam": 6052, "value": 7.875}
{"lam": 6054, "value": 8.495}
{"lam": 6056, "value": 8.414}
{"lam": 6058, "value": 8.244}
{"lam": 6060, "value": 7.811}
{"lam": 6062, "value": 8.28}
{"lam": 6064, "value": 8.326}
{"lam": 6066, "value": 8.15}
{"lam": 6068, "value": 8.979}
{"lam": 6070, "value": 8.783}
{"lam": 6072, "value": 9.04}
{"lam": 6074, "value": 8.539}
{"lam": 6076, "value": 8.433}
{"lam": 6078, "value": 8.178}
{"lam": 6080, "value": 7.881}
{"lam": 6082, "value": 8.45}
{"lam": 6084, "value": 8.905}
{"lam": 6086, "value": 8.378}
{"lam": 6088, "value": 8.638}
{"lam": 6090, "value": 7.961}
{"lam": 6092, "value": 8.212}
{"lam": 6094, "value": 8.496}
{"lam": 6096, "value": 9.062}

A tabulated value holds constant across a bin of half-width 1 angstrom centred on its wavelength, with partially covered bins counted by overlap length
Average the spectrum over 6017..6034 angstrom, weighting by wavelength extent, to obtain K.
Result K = 8.64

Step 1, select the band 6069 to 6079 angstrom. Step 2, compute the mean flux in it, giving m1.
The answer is 8.59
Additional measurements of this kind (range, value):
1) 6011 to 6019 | 8.86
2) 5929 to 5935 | 7.88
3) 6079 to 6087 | 8.4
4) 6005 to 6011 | 8.59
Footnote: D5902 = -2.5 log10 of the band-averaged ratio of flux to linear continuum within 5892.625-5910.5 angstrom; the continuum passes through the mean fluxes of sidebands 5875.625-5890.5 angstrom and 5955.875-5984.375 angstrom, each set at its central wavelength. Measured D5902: 0.025 mag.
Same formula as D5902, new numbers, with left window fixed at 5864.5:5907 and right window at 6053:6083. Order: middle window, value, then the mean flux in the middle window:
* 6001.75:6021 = -0.04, 8.68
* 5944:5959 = -0.04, 8.62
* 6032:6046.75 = -0.04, 8.68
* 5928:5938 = 0.03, 8.03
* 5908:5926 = -0.02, 8.37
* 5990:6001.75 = -0.02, 8.49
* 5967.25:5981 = -0.02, 8.43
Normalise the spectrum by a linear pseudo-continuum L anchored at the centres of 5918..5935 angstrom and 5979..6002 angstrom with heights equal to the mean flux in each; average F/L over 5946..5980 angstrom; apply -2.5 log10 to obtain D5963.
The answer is -0.03 mag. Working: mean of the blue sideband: 8.07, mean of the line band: 8.48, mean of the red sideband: 8.44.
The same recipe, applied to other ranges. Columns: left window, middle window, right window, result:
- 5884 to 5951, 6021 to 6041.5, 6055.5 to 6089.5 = -0.02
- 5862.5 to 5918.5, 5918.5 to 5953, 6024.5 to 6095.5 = 0.00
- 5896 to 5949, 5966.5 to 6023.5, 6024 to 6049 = -0.01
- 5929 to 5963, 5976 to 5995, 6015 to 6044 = 0.01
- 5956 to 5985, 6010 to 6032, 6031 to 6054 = -0.02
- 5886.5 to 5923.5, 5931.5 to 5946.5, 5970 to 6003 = -0.01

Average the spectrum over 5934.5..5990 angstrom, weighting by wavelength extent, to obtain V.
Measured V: 8.48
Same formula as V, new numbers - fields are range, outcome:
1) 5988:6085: 8.51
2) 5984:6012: 8.48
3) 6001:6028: 8.6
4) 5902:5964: 8.35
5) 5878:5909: 8.13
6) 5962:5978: 8.36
